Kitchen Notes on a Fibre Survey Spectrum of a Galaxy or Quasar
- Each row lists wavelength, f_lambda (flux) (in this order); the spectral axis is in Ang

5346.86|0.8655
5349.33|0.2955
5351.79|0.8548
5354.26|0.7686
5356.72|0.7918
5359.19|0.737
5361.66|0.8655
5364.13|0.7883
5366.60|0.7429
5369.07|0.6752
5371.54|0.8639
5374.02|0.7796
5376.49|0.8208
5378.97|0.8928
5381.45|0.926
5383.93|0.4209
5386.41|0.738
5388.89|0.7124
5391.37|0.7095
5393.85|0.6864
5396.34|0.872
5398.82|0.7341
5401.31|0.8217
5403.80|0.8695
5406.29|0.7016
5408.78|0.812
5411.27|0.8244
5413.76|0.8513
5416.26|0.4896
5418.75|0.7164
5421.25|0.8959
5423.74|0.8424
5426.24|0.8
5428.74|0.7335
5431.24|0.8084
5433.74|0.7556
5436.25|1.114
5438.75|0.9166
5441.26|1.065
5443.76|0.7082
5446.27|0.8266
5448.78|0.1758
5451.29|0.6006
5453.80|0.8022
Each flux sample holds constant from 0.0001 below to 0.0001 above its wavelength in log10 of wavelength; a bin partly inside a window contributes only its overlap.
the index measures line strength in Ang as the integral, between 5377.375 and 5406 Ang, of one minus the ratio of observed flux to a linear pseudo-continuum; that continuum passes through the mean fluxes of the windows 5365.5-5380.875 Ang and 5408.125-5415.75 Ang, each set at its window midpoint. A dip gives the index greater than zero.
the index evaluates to 1.4 Ang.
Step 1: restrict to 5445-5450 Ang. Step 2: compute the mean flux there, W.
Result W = 0.504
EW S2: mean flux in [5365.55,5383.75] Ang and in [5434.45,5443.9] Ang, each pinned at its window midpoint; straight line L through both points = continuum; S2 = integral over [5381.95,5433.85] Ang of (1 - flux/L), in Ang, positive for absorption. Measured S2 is 7.5 Ang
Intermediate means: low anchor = 0.792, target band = 0.755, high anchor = 0.968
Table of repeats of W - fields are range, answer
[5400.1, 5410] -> 0.801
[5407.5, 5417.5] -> 0.744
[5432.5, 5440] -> 0.929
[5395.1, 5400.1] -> 0.804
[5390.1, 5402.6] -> 0.765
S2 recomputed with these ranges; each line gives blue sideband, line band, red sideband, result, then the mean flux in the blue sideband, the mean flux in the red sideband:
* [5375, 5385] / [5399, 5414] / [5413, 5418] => -2.6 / 0.771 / 0.657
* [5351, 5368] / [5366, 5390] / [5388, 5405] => 0.7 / 0.79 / 0.773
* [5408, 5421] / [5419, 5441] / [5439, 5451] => -4.1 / 0.748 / 0.705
